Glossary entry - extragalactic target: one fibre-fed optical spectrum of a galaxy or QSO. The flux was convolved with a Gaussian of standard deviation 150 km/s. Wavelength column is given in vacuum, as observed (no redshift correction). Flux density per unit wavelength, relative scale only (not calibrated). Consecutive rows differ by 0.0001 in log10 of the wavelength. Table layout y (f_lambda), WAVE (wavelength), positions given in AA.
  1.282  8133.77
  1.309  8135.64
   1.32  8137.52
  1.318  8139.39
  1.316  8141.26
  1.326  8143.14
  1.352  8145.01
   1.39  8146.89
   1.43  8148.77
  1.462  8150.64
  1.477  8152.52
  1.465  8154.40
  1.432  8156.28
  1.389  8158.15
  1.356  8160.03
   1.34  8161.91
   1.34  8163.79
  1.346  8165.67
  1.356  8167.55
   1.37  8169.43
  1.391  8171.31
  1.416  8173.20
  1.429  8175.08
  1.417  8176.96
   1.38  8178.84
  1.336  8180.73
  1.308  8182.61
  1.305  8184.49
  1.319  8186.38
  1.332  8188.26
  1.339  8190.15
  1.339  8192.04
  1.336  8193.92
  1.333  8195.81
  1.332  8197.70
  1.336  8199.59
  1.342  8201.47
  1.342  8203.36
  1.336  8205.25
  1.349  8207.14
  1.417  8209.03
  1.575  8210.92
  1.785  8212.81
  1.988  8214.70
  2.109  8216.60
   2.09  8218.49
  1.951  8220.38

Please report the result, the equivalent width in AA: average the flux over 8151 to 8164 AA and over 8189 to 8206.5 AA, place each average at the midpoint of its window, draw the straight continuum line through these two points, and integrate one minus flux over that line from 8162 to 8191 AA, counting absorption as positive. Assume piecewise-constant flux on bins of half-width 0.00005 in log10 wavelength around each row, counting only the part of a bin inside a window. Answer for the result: 0.3 AA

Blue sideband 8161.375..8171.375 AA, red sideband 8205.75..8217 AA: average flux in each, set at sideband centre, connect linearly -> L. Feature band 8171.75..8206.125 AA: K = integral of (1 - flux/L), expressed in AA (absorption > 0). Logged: 3.6 AA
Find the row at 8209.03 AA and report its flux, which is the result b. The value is 1.417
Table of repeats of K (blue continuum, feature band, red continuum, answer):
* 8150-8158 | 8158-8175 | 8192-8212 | 0.7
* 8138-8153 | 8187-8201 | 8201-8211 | 0.5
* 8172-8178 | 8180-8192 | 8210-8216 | 1.6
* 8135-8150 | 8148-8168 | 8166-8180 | -0.4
